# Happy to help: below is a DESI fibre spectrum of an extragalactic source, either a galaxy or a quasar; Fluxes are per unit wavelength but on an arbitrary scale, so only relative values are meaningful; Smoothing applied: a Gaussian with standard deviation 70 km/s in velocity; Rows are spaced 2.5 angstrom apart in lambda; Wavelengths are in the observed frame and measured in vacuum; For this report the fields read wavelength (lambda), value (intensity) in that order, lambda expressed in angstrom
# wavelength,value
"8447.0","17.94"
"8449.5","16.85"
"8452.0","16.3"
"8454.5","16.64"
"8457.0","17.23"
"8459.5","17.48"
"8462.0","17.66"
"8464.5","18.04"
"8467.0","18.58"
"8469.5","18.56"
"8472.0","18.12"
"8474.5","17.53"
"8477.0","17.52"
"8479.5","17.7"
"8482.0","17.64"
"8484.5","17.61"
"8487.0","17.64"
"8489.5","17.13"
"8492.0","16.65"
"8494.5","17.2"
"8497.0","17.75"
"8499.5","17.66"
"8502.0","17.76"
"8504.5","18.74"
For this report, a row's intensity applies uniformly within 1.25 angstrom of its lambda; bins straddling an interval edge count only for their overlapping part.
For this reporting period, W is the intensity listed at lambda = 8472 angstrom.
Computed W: 18.12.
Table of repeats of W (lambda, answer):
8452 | 16.3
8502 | 17.76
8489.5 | 17.13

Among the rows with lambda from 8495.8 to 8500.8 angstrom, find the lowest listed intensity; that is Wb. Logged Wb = 17.66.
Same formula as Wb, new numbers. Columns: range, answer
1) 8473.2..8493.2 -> 16.65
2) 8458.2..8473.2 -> 17.48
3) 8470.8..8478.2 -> 17.52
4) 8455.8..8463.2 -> 17.23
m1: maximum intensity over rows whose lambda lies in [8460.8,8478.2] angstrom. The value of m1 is 18.58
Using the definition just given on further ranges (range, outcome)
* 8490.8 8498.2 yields 17.75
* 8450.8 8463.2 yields 17.66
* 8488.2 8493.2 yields 17.13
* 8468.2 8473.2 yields 18.56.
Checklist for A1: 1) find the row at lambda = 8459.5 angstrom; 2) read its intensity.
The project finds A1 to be 17.48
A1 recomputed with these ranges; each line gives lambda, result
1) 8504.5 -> 18.74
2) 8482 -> 17.64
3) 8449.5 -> 16.85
